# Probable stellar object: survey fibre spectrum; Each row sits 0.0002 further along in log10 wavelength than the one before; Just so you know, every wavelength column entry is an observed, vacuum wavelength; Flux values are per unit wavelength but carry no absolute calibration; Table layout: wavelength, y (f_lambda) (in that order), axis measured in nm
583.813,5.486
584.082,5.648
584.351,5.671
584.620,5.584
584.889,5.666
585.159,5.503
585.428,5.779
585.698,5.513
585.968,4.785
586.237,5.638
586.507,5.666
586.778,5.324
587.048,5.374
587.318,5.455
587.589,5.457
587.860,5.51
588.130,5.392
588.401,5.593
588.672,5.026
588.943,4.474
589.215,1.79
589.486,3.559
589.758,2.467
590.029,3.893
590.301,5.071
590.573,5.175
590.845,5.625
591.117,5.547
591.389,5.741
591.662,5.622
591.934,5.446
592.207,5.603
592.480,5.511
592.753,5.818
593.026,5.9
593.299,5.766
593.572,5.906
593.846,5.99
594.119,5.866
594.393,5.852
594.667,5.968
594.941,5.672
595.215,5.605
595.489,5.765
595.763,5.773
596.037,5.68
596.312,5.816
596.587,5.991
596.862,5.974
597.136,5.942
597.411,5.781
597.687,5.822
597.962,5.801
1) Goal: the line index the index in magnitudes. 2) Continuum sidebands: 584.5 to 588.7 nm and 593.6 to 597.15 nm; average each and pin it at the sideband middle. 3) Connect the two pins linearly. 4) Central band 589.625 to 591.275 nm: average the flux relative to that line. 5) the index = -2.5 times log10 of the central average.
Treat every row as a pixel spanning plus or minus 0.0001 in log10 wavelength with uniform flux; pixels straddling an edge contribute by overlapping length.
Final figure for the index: 0.208 mag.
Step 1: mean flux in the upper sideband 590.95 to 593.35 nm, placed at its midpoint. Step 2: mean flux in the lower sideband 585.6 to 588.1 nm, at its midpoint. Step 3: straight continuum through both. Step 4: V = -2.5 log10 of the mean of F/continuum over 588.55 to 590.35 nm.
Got 0.44 mag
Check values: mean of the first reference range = 5.41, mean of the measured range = 3.68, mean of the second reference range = 5.66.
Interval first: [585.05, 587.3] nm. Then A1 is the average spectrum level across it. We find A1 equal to 5.45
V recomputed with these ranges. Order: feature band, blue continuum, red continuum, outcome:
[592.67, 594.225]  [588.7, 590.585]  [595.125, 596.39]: -0.18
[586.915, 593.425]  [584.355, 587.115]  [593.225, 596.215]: 0.13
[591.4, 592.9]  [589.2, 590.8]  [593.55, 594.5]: -0.13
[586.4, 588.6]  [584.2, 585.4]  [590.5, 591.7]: 0.03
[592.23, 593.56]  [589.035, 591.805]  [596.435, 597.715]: -0.15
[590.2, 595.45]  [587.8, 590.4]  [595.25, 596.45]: -0.13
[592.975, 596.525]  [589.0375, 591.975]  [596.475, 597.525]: -0.07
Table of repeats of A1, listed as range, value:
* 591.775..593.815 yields 5.72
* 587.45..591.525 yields 4.69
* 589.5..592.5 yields 4.99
